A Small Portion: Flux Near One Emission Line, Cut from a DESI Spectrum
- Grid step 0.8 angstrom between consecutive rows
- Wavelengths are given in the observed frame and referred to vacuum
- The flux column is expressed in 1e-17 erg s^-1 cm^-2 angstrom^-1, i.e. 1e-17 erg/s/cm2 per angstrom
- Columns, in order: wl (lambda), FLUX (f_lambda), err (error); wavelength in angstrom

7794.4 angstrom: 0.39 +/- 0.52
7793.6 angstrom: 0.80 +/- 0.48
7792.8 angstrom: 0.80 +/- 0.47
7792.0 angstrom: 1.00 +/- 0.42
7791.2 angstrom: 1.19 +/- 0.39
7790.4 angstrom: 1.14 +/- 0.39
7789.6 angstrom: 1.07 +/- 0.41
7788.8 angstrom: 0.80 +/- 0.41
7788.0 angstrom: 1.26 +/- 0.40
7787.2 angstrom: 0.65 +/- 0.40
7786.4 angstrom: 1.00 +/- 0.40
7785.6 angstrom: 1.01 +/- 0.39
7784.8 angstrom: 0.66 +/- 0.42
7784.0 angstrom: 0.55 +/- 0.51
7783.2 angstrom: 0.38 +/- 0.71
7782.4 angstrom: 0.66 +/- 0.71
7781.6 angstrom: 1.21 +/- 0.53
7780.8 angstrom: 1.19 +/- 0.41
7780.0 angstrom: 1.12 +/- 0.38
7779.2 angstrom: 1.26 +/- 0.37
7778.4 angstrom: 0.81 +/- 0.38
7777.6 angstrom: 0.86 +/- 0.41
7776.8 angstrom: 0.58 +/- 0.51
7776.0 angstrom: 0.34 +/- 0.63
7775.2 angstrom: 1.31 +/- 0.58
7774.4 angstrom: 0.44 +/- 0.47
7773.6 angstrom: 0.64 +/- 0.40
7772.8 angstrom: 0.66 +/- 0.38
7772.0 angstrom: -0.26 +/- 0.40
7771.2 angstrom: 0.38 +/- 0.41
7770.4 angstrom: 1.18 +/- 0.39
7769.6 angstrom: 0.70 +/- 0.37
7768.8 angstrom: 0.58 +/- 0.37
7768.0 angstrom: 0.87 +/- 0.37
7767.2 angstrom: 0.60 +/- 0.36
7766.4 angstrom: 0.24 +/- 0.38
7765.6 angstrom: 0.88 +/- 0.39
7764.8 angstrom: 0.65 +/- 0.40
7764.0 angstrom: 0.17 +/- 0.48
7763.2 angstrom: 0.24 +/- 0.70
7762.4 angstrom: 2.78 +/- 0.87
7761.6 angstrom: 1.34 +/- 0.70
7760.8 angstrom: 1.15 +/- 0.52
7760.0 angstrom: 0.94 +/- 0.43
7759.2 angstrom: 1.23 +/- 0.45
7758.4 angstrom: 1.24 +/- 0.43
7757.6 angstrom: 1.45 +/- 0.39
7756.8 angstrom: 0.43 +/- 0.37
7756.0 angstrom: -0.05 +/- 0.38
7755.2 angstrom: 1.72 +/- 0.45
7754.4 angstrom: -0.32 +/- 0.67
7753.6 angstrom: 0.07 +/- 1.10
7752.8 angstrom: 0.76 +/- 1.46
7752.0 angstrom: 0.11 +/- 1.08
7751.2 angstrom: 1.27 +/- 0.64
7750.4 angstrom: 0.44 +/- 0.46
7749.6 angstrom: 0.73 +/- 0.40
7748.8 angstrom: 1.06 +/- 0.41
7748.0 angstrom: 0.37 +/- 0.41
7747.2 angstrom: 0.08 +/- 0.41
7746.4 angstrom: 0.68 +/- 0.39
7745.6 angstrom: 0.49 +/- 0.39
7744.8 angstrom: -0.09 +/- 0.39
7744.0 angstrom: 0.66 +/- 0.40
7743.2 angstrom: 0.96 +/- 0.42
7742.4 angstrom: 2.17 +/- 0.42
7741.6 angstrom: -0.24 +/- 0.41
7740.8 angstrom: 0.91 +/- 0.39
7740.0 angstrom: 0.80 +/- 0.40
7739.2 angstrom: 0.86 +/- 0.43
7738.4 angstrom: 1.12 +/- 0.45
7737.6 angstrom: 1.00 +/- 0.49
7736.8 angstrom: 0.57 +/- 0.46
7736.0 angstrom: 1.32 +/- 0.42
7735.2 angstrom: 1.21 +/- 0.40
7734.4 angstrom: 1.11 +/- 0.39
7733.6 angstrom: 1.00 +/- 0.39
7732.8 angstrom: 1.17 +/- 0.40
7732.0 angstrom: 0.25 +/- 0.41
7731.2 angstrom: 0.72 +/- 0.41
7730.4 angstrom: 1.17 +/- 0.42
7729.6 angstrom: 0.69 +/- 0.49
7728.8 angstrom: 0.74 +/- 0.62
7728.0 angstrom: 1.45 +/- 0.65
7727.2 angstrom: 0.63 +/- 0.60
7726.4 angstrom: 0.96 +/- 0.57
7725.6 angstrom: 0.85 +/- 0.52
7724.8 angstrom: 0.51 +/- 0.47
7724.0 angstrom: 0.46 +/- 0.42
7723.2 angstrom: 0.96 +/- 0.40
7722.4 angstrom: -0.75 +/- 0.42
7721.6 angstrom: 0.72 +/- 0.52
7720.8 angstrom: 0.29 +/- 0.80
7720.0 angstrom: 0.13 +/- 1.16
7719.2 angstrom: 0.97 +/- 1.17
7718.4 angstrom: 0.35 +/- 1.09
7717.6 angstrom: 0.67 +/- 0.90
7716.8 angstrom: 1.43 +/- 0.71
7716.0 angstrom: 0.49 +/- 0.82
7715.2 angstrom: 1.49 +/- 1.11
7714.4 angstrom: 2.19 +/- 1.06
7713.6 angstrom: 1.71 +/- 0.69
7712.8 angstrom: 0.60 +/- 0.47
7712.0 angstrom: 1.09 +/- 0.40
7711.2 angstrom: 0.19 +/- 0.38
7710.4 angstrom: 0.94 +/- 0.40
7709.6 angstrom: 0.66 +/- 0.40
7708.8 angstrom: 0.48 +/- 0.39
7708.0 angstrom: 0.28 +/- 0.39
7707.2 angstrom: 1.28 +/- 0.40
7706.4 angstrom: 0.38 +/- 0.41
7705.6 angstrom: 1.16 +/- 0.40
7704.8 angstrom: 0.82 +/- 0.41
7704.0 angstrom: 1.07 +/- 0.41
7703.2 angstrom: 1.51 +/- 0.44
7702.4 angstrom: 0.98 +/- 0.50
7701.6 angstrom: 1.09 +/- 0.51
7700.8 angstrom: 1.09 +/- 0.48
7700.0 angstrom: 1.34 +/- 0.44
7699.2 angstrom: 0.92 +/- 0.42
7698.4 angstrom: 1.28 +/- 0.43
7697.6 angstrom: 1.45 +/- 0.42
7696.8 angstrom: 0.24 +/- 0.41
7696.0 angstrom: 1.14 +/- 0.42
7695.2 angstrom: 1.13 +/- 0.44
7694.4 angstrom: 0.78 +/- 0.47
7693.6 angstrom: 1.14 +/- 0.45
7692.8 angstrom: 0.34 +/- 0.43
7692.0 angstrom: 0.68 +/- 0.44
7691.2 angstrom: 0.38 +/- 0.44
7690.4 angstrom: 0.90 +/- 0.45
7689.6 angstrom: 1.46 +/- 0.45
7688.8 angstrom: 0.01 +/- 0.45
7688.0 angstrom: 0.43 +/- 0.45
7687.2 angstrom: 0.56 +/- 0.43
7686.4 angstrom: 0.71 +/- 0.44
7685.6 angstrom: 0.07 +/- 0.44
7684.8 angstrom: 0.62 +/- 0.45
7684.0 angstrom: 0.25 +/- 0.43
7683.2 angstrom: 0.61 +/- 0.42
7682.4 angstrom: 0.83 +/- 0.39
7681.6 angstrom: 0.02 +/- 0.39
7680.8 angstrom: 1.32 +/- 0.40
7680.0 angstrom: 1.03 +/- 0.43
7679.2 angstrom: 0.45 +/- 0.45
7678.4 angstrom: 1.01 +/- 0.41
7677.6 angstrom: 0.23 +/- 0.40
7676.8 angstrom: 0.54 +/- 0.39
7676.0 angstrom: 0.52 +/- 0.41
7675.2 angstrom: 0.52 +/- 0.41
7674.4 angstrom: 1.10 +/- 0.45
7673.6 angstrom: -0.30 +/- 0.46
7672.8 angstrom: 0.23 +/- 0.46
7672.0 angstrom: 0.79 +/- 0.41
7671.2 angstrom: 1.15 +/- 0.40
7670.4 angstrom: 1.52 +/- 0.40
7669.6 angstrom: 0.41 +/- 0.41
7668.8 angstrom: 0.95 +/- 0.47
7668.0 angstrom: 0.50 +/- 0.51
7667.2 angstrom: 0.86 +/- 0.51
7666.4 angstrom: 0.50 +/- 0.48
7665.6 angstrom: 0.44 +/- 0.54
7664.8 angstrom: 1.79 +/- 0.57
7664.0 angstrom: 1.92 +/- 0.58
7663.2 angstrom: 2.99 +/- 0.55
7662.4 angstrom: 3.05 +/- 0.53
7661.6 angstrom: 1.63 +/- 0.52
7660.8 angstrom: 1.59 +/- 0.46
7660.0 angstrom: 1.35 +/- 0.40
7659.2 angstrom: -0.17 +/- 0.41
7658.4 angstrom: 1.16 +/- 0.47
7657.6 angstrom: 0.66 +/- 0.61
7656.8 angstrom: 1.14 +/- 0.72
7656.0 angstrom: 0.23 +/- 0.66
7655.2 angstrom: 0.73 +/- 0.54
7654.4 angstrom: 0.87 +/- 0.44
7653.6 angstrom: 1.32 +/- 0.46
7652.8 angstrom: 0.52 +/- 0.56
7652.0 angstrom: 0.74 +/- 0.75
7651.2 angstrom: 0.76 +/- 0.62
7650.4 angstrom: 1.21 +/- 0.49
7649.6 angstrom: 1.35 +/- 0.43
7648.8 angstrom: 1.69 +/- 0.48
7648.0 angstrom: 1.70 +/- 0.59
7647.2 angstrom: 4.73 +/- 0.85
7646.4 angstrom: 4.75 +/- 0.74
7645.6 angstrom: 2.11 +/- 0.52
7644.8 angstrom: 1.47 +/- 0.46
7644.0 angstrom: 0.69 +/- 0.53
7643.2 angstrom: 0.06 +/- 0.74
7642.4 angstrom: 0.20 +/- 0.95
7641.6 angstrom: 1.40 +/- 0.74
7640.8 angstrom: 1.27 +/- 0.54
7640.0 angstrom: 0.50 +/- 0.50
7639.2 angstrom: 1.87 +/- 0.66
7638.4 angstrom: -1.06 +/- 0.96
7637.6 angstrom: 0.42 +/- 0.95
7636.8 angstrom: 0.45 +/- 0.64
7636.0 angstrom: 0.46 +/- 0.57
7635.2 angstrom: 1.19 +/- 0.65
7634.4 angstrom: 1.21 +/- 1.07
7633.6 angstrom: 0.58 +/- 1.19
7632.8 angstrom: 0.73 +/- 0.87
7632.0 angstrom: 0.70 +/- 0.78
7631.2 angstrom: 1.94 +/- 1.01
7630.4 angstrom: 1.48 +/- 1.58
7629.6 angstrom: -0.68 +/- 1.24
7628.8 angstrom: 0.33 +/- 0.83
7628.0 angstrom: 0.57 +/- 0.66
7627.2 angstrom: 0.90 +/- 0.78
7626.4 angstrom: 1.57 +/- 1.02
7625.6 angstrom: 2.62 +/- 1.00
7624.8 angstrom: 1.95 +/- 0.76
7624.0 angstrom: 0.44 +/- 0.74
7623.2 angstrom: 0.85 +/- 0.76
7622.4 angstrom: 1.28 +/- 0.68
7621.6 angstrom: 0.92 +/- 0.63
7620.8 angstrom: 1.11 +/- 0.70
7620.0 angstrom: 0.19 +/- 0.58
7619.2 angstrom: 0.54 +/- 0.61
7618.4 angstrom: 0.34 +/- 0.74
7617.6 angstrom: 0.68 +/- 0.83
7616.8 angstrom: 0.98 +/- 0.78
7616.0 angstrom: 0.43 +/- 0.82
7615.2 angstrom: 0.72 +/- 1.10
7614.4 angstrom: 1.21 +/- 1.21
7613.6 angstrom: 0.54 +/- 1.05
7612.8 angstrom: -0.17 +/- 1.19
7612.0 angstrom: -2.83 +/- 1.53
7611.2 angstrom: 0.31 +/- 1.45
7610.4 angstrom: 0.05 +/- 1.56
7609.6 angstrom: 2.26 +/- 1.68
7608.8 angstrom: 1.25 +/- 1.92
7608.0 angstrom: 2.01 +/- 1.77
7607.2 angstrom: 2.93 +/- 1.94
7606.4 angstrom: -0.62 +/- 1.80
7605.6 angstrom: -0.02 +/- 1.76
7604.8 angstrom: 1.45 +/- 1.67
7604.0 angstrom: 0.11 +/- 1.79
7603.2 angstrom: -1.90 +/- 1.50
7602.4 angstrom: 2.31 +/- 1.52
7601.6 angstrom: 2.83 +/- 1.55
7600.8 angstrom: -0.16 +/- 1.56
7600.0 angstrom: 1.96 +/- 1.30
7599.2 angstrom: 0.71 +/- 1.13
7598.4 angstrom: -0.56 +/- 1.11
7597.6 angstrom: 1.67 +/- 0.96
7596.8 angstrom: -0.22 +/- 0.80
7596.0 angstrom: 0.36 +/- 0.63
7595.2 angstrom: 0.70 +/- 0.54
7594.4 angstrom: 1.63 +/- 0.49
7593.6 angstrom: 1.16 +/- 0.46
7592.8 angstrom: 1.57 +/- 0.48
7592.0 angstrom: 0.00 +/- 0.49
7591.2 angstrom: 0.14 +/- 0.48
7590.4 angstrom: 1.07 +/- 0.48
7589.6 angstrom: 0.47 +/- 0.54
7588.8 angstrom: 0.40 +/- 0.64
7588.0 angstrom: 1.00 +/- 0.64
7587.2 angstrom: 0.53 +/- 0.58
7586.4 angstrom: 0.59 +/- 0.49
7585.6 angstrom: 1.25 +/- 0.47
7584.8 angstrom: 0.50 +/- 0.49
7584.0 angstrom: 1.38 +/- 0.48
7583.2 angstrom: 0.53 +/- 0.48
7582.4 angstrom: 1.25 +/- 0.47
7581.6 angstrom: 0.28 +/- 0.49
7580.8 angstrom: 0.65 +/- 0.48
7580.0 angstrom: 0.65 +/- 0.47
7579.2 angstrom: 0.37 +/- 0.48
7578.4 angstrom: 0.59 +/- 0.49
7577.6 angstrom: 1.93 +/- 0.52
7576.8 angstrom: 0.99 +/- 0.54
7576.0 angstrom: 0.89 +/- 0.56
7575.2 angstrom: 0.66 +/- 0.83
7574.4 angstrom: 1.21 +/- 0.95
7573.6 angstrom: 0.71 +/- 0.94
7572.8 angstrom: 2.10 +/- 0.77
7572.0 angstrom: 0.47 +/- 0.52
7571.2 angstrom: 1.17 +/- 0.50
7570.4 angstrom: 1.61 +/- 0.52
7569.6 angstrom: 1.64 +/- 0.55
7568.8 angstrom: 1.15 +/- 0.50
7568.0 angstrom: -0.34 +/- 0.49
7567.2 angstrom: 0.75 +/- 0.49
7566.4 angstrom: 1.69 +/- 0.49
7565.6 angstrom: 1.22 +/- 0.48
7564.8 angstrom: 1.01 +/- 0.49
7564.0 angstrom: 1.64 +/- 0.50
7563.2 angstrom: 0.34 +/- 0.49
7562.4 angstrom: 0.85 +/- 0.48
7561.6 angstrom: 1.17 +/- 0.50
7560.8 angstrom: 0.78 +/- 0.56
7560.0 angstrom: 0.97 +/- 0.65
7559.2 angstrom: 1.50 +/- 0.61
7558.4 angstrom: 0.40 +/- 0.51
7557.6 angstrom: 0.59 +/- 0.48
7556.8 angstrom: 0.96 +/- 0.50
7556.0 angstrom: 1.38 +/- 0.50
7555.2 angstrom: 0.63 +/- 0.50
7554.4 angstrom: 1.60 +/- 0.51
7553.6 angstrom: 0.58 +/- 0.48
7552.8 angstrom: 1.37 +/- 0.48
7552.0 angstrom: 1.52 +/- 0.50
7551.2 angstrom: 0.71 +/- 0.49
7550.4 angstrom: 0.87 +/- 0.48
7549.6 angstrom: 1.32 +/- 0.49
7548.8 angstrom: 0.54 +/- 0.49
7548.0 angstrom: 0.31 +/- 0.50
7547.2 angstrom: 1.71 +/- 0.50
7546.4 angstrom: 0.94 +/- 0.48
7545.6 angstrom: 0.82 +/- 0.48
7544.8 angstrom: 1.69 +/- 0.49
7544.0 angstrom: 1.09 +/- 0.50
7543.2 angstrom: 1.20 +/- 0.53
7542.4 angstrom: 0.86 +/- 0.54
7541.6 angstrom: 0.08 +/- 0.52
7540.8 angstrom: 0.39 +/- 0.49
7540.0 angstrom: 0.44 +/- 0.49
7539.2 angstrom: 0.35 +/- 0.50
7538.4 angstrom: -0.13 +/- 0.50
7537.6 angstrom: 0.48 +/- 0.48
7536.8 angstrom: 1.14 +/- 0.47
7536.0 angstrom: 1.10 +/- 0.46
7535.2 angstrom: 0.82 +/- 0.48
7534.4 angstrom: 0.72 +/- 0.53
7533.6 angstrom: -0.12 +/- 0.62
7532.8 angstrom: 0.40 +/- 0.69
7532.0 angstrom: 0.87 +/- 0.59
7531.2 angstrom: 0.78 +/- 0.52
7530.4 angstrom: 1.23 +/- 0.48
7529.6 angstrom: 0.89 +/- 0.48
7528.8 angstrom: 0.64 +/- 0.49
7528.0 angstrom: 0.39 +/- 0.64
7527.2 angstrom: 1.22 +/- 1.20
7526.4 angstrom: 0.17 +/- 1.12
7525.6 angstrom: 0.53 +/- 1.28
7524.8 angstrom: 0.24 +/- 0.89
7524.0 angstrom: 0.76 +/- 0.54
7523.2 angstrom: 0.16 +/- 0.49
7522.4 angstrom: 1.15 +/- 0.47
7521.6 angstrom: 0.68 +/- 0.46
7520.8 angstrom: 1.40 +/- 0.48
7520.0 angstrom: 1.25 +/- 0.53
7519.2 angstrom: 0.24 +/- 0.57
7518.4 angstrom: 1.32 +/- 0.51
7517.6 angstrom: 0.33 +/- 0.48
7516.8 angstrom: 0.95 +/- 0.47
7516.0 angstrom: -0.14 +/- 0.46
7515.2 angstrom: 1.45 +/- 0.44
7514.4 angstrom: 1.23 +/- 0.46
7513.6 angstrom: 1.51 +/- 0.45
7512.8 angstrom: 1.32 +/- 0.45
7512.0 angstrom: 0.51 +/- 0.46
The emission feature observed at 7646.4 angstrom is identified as [S II]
